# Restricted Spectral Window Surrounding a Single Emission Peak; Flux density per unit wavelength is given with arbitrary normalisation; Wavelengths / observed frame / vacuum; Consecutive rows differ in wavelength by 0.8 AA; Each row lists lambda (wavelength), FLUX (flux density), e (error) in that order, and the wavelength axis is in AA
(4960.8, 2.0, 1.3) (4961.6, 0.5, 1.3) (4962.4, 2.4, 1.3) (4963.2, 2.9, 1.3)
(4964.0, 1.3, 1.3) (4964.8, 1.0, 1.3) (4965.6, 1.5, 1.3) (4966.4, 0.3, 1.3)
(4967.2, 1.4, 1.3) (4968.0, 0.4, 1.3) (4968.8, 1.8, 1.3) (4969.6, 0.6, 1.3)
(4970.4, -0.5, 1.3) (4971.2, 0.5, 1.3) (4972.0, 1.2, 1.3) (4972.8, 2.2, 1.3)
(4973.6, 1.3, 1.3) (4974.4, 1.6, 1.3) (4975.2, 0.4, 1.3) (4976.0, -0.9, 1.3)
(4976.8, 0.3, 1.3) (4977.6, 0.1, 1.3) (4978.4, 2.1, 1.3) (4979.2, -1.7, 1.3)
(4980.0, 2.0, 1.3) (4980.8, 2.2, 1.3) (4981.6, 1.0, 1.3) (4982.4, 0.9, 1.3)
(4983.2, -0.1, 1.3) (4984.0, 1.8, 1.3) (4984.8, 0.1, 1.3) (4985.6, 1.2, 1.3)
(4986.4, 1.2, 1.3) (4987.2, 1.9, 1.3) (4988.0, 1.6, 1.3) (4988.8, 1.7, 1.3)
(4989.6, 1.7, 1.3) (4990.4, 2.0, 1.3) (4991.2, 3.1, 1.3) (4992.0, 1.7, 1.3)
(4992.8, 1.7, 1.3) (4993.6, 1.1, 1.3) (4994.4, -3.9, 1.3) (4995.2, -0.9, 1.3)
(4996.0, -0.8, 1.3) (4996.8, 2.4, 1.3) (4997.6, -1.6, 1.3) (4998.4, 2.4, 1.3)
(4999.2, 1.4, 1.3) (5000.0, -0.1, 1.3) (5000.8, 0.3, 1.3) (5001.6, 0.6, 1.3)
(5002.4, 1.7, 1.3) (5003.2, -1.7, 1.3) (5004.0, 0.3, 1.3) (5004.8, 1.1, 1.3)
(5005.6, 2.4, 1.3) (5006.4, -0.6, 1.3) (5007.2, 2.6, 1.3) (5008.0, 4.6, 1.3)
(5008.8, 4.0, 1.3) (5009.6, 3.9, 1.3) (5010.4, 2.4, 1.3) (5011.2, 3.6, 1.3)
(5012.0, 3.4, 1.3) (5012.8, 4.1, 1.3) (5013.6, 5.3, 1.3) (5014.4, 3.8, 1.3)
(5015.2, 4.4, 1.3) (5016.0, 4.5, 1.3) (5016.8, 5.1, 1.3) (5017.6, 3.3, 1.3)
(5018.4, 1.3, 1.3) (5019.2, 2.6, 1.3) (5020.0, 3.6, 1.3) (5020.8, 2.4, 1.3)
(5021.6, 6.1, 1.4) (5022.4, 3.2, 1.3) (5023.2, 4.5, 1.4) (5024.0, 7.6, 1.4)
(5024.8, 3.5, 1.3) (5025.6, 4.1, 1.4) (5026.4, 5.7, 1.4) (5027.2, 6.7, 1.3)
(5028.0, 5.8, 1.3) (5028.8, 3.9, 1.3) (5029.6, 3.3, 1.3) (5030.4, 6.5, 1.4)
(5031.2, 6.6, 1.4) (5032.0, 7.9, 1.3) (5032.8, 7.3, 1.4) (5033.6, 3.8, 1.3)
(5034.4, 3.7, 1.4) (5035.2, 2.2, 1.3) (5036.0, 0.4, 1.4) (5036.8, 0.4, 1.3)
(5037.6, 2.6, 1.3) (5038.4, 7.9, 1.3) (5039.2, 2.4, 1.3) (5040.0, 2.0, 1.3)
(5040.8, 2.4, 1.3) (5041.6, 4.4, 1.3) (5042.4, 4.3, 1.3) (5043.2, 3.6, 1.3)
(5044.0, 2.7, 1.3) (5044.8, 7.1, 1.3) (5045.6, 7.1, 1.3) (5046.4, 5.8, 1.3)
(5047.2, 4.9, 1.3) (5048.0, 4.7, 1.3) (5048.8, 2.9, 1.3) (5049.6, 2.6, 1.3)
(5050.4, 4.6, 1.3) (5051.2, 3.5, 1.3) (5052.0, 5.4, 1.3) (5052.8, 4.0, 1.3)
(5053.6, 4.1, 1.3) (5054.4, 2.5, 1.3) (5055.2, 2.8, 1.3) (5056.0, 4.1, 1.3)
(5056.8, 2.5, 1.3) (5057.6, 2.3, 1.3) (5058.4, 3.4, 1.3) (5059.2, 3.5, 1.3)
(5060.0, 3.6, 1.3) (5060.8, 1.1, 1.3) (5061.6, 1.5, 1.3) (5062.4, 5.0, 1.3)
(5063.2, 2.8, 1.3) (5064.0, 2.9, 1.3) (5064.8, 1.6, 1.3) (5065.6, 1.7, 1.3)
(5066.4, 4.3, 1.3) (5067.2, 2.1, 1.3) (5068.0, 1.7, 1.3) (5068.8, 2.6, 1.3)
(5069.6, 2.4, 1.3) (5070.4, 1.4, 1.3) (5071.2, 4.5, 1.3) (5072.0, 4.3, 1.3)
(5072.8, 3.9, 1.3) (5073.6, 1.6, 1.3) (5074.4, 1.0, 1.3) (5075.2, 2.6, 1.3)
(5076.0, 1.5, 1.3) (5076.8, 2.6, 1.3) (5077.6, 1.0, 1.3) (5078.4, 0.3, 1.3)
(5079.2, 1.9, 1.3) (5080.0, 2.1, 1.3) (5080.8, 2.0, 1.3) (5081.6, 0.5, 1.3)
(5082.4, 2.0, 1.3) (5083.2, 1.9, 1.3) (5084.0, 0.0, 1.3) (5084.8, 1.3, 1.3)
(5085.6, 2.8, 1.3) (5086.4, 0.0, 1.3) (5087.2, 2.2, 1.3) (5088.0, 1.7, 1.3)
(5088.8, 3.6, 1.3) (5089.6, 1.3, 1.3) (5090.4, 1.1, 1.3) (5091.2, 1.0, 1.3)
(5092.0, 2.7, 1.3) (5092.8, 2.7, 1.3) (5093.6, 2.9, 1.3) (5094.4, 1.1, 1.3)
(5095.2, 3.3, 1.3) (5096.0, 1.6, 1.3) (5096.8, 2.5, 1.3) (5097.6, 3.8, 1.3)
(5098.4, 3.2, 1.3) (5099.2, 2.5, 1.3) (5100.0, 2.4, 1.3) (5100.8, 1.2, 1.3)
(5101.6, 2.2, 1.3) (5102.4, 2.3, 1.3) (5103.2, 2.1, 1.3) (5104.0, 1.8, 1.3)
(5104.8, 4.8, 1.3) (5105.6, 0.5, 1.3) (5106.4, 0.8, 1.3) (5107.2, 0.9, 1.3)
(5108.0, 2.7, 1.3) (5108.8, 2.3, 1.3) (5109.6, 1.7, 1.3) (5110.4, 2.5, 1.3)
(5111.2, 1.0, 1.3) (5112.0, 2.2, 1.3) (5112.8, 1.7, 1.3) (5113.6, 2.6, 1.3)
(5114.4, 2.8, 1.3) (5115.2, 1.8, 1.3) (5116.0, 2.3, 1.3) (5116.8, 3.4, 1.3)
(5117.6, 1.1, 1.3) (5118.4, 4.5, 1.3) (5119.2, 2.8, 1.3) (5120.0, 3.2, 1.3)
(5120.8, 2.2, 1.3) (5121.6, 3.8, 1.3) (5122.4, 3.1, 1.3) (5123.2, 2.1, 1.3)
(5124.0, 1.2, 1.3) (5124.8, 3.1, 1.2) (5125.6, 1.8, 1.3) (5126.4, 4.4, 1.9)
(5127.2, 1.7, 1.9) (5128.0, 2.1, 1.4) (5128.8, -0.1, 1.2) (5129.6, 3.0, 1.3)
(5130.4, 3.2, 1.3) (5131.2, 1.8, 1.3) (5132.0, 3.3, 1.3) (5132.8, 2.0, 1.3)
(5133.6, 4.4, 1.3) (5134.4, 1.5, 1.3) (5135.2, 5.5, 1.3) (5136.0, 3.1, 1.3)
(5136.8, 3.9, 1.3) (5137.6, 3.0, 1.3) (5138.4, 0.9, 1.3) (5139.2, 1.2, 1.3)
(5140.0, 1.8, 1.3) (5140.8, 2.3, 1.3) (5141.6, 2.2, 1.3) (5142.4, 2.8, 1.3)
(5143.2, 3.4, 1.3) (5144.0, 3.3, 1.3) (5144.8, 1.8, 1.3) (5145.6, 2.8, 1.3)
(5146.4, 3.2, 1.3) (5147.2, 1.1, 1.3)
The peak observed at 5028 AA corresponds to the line Lyman alpha 1216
